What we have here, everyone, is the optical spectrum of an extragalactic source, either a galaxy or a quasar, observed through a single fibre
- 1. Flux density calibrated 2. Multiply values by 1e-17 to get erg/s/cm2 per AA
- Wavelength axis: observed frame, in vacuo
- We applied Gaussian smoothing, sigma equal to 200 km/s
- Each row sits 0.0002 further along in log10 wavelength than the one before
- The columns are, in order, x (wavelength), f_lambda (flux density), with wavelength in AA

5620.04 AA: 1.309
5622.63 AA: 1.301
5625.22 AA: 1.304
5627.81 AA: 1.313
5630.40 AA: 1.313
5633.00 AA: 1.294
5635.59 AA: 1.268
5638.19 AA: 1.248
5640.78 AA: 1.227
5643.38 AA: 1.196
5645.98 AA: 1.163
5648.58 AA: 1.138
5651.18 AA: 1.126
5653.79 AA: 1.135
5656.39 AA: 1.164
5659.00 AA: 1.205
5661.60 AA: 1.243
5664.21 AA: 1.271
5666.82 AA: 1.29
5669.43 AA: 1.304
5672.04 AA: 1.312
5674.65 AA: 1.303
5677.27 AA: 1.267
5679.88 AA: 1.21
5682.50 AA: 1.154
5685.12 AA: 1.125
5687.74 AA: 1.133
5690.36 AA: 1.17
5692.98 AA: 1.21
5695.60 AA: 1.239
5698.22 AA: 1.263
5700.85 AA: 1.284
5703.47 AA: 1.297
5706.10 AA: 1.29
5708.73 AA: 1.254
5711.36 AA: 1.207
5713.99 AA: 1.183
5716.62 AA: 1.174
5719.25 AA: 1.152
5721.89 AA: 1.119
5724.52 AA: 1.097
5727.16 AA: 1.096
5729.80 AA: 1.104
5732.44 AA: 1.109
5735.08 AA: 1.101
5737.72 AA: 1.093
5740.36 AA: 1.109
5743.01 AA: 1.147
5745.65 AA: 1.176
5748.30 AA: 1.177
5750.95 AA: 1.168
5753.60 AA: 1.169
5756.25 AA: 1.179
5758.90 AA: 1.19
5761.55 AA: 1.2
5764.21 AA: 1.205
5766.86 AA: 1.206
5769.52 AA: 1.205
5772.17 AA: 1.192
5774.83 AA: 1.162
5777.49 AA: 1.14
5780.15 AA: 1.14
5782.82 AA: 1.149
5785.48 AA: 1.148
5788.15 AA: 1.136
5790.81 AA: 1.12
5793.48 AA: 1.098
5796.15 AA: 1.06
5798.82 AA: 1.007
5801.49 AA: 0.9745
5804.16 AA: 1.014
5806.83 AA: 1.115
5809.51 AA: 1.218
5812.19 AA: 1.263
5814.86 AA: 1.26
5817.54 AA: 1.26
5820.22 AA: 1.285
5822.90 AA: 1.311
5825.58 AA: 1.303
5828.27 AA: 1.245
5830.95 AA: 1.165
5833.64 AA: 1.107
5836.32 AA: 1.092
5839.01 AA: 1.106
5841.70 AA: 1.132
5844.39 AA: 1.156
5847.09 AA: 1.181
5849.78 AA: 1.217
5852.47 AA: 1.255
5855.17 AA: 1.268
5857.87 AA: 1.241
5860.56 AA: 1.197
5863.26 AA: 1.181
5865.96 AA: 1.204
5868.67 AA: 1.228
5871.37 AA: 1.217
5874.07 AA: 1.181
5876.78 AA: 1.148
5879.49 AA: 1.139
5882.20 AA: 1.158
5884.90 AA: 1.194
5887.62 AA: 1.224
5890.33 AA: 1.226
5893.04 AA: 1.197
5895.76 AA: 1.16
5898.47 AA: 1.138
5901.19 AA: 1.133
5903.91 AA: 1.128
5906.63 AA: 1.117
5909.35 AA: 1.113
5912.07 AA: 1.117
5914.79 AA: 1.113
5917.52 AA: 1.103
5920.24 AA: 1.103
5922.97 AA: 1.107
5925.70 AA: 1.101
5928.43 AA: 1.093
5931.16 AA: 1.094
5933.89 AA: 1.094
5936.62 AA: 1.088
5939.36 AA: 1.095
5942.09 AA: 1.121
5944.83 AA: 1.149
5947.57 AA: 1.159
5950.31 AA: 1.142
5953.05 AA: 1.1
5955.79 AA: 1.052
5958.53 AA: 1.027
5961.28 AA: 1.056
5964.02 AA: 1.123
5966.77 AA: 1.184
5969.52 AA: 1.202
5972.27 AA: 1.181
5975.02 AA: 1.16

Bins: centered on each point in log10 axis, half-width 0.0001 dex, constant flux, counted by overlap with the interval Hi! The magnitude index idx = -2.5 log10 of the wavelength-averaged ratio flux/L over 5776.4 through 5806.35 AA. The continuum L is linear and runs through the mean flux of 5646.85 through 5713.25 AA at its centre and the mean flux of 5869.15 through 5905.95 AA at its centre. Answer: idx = 0.10 mag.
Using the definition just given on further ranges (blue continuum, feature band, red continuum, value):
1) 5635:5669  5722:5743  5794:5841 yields 0.076 mag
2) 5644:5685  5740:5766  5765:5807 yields -0.028 mag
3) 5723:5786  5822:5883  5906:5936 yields -0.063 mag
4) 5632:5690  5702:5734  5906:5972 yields 0.020 mag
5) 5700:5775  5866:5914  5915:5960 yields -0.045 mag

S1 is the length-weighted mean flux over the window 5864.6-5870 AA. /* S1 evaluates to 1.21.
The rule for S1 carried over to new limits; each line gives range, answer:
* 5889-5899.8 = 1.18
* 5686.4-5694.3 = 1.17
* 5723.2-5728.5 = 1.1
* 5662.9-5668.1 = 1.28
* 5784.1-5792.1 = 1.14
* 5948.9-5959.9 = 1.08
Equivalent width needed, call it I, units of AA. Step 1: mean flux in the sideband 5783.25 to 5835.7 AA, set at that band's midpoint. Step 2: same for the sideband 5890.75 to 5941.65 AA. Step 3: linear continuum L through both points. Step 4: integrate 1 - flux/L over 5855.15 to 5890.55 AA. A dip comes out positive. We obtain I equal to -1.9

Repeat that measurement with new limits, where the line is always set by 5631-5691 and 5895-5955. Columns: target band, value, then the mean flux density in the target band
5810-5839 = -1.73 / 1.22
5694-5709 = -0.88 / 1.27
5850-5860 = -0.91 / 1.25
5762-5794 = 0.30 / 1.16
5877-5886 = -0.23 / 1.16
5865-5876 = -0.66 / 1.2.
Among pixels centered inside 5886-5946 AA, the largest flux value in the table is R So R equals 1.226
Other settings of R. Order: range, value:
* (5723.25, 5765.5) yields 1.205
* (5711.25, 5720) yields 1.207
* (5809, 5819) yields 1.263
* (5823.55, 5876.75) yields 1.303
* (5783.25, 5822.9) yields 1.311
